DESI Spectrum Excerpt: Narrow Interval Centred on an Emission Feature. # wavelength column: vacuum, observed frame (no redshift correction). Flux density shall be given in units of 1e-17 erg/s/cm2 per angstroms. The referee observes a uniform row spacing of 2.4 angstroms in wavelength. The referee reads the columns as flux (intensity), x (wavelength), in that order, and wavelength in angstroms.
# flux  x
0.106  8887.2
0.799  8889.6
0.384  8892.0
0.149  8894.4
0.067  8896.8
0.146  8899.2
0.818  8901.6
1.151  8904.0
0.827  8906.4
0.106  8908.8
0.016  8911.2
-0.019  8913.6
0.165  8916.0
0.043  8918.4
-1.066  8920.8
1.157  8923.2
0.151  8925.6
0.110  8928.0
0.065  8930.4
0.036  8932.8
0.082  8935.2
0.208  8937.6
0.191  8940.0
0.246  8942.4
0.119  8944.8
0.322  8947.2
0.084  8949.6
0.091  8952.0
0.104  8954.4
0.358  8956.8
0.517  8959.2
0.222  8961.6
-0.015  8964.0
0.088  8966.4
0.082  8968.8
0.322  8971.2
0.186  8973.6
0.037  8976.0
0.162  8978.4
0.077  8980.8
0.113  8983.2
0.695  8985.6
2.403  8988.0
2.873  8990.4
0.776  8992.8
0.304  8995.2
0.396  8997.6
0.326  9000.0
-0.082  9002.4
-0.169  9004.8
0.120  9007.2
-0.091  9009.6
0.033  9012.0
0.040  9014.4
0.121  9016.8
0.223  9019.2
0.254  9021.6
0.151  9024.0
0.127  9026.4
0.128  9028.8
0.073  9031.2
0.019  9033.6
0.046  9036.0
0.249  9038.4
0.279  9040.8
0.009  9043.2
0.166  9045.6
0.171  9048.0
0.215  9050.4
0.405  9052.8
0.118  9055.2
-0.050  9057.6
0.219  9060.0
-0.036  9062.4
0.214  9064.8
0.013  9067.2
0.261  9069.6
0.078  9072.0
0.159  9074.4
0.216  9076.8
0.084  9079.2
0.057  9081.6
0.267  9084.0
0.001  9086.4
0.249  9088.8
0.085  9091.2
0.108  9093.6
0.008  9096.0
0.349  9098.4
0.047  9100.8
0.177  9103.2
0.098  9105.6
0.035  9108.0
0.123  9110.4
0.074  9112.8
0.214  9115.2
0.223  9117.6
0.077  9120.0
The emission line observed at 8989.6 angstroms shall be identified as [O III] 5007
